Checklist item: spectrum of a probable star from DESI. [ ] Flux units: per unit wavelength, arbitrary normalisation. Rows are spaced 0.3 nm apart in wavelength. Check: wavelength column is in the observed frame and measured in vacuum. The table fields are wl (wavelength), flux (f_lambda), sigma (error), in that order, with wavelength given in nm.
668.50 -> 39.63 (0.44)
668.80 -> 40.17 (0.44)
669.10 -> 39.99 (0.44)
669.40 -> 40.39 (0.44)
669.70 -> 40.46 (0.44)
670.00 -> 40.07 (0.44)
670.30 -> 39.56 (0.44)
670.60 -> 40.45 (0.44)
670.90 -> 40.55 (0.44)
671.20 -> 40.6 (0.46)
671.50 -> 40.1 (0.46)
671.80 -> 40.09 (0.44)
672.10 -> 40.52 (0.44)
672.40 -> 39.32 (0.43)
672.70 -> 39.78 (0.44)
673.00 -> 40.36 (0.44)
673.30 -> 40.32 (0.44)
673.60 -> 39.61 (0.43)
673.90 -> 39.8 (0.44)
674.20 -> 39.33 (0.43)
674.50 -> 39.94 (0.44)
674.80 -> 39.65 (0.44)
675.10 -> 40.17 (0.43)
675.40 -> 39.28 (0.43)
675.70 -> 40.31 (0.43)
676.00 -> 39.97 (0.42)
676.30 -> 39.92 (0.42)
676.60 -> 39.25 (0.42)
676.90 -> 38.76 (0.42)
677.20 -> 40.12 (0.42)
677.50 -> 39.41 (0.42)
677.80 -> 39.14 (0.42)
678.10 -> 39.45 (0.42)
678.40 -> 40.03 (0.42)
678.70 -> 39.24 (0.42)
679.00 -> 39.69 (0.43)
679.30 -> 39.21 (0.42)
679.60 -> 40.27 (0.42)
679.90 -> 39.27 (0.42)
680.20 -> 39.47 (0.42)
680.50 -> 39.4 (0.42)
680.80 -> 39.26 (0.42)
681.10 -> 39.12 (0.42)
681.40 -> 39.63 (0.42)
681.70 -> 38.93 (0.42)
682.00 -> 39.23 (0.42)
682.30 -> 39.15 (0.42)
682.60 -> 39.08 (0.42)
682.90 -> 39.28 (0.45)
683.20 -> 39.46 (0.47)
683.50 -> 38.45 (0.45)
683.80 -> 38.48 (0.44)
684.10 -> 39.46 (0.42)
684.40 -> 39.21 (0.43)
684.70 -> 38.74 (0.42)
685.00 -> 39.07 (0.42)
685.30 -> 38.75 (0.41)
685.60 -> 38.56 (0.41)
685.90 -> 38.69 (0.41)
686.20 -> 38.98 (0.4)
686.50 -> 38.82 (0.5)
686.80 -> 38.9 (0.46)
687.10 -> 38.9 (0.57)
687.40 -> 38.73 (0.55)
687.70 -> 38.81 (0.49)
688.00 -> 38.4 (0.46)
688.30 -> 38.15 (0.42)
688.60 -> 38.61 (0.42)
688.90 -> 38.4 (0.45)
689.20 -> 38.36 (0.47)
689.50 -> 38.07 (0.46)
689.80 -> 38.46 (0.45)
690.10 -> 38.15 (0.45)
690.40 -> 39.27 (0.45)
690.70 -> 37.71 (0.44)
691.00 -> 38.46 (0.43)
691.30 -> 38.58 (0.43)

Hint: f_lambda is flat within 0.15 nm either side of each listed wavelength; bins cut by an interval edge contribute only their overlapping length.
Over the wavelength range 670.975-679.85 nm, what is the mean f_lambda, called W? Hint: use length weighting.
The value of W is 39.8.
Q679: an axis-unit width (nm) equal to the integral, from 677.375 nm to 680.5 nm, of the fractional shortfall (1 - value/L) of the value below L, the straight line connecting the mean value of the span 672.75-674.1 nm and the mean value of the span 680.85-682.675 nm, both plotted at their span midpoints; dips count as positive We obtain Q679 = 0.00 nm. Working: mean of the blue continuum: 40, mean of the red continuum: 39.2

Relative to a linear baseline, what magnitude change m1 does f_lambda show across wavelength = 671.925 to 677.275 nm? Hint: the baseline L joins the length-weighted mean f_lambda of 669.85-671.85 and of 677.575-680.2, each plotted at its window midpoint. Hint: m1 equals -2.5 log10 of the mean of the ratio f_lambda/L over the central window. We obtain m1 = 0.00 mag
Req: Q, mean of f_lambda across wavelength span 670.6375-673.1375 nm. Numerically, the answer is 40.2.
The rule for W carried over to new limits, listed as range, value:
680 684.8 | 39.2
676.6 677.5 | 39.4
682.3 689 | 38.8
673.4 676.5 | 39.8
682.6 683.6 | 39.1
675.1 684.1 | 39.4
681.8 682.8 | 39.1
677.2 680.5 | 39.5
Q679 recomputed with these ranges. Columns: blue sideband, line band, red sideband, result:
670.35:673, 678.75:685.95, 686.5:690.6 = -0.004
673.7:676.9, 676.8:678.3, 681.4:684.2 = 0.004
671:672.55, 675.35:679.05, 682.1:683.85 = 0.001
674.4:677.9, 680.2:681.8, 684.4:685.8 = -0.004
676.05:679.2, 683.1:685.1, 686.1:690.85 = -0.002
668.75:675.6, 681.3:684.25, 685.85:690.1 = -0.004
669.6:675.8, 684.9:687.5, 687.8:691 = -0.009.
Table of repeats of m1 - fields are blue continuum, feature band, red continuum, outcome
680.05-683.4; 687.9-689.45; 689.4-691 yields 0.004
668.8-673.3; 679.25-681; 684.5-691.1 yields -0.005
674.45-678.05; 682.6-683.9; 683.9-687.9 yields 0.004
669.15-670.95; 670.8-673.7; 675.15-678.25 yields -0.003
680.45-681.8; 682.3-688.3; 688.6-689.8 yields -0.002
